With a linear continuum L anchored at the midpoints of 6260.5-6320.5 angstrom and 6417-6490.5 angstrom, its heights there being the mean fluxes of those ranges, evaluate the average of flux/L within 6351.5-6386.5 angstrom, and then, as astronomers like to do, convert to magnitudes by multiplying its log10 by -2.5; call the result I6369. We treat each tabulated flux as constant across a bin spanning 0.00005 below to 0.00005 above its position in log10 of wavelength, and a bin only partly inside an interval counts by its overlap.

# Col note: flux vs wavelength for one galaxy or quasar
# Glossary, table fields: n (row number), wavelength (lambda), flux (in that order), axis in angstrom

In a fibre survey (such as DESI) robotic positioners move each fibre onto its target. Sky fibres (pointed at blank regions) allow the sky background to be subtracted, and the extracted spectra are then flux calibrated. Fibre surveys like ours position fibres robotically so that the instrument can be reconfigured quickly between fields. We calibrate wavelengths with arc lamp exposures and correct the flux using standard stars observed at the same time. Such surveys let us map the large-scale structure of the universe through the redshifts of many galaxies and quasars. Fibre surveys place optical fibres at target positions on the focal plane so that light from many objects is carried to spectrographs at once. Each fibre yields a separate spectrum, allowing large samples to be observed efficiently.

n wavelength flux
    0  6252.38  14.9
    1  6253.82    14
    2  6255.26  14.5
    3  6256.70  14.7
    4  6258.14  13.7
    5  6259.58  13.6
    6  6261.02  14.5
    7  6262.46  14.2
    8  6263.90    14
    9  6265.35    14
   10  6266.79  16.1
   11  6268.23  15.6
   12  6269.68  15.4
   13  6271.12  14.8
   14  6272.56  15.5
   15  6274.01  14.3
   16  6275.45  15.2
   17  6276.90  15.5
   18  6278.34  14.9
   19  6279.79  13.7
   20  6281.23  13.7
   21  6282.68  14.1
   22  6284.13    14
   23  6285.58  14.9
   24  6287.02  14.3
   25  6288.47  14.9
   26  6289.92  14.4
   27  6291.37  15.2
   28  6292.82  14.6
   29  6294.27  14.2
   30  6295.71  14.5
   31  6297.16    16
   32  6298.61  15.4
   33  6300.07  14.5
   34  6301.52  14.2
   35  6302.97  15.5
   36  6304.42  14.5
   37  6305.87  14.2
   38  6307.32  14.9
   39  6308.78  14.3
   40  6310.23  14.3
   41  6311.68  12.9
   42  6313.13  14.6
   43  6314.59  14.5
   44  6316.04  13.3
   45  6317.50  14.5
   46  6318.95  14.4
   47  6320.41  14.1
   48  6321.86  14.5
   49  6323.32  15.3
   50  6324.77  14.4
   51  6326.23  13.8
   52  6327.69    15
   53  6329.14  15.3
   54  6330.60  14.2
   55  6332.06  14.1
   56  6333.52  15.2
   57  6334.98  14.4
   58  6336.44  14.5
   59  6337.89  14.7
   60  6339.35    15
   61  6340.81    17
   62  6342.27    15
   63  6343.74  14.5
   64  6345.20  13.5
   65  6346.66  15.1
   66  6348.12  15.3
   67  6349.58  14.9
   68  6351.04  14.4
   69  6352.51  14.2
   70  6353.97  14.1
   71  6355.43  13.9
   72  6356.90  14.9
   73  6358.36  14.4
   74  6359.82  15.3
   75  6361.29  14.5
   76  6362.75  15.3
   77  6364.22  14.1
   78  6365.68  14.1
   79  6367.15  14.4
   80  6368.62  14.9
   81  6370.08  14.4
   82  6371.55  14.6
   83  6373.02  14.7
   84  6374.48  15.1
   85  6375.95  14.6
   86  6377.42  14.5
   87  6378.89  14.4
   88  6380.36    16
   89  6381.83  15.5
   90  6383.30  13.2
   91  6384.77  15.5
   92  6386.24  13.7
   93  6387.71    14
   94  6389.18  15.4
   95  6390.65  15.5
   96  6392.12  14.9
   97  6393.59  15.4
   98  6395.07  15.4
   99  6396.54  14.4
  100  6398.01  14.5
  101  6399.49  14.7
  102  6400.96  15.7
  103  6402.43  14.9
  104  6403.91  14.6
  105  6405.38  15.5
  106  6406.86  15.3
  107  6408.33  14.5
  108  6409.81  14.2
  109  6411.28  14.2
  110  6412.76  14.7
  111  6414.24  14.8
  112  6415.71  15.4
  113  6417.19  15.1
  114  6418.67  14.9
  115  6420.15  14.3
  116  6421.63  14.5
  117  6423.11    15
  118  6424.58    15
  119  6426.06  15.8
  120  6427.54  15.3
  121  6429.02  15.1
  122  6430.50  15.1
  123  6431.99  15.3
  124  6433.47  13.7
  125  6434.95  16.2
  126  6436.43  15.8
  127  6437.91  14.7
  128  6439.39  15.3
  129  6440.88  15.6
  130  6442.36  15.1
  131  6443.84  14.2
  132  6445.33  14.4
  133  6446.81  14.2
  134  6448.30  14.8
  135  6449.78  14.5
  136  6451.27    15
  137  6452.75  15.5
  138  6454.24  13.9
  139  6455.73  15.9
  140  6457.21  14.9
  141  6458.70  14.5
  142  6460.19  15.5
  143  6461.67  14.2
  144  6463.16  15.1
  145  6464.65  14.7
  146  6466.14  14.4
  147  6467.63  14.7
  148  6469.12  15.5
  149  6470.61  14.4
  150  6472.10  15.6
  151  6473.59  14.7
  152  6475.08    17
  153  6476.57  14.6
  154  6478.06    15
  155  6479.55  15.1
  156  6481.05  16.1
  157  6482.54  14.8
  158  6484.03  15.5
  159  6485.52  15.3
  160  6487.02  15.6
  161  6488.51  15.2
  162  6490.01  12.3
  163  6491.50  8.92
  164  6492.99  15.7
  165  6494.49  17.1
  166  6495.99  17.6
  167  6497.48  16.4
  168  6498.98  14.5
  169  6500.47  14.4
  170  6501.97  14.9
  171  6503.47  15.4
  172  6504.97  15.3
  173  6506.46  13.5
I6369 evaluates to 0.01 mag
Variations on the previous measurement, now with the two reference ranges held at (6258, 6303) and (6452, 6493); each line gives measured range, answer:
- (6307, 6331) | 0.02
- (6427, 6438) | -0.03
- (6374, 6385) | -0.01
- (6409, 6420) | 0.00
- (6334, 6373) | 0.00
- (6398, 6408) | -0.02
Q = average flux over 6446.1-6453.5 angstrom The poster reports 14.8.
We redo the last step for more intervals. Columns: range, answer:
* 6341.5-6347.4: 14.5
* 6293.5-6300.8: 14.9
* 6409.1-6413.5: 14.4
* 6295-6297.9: 15.3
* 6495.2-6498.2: 17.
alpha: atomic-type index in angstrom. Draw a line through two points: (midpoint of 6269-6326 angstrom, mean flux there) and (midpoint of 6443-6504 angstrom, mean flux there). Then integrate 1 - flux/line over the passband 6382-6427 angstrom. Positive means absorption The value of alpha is -0.2 angstrom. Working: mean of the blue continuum 14.6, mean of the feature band 14.8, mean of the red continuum 14.9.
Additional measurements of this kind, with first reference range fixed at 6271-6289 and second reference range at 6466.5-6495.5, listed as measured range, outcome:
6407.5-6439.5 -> -0.3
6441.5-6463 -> 0.1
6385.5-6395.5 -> -0.1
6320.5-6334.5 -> 0.1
